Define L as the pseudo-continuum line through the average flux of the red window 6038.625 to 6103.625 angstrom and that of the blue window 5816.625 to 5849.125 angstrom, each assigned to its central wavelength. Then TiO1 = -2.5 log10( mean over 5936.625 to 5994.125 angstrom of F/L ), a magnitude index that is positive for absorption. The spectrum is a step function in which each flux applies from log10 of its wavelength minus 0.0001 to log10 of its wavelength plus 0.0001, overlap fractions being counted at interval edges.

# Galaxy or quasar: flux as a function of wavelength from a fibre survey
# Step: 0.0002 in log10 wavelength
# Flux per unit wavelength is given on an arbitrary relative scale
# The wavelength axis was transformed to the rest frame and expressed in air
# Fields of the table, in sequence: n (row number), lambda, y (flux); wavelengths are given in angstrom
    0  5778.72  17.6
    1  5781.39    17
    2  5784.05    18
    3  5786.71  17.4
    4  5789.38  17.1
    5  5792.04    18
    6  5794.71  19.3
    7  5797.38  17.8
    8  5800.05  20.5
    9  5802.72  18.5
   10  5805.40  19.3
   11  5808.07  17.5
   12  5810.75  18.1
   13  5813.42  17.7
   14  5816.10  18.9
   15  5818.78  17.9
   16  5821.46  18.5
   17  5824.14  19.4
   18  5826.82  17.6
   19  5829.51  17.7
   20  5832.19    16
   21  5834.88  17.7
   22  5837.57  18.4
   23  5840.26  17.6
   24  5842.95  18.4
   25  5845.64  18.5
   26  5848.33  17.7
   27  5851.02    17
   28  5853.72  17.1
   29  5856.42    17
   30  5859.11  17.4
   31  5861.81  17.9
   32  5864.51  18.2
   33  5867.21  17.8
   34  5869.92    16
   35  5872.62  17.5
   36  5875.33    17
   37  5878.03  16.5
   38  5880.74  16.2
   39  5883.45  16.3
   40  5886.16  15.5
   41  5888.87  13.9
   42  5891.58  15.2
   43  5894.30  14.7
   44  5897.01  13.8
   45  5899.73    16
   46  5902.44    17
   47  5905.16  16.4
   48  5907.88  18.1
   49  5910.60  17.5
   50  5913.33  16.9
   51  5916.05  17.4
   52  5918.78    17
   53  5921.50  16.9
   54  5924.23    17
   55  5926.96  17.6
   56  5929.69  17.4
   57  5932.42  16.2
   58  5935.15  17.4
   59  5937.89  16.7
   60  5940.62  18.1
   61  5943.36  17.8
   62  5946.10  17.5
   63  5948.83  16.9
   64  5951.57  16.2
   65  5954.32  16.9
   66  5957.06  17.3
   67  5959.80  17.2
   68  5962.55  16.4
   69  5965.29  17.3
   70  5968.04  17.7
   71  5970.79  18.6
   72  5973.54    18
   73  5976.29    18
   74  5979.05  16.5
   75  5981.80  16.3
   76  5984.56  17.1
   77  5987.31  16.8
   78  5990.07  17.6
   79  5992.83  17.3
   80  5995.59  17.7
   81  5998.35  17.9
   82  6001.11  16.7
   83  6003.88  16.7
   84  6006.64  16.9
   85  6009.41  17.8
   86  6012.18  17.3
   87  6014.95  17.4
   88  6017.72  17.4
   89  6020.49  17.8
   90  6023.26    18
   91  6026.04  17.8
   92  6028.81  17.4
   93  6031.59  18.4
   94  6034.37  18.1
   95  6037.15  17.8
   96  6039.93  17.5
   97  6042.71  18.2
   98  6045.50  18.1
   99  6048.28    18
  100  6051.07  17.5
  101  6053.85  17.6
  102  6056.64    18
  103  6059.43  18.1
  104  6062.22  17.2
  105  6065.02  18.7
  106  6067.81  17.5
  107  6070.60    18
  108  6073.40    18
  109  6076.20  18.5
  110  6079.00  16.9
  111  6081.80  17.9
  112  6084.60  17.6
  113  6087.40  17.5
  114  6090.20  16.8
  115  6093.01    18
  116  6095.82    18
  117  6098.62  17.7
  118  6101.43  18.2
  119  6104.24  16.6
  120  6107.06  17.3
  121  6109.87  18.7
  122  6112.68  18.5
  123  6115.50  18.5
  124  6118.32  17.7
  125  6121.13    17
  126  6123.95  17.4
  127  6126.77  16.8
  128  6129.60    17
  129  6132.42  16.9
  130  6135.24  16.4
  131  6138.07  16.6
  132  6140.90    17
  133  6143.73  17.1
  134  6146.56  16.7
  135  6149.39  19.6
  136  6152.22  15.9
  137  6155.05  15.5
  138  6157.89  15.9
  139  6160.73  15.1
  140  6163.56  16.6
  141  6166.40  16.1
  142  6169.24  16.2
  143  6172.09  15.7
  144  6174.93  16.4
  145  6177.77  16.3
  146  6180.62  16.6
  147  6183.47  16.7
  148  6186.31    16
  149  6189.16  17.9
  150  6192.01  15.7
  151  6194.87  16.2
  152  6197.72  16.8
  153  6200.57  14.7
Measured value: 0.04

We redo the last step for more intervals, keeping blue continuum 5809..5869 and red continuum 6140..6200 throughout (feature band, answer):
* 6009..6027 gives -0.03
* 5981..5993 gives 0.01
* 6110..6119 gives -0.10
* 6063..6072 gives -0.07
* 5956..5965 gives 0.02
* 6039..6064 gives -0.05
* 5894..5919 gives 0.06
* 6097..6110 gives -0.06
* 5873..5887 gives 0.08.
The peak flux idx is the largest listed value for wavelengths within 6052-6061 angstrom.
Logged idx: 18.1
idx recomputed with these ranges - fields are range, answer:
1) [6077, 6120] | 18.7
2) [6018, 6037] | 18.4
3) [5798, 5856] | 20.5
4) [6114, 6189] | 19.6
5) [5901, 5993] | 18.6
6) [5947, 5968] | 17.3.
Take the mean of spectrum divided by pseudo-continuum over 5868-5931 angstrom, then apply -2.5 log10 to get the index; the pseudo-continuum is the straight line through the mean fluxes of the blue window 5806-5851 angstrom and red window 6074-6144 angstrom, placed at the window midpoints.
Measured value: 0.09 mag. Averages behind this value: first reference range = 18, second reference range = 17.5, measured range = 16.4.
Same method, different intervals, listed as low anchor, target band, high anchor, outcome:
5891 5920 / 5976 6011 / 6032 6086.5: 0.005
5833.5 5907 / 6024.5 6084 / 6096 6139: -0.036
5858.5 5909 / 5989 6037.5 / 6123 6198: -0.070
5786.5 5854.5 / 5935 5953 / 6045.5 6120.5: 0.046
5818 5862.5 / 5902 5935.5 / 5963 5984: 0.026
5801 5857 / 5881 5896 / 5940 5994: 0.165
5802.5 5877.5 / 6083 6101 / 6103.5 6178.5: -0.039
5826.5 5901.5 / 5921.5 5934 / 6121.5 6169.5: -0.018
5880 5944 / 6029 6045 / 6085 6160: -0.061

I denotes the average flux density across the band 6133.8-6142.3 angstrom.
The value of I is 16.7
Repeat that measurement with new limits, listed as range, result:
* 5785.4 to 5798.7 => 17.9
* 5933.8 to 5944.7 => 17.5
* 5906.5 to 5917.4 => 17.5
